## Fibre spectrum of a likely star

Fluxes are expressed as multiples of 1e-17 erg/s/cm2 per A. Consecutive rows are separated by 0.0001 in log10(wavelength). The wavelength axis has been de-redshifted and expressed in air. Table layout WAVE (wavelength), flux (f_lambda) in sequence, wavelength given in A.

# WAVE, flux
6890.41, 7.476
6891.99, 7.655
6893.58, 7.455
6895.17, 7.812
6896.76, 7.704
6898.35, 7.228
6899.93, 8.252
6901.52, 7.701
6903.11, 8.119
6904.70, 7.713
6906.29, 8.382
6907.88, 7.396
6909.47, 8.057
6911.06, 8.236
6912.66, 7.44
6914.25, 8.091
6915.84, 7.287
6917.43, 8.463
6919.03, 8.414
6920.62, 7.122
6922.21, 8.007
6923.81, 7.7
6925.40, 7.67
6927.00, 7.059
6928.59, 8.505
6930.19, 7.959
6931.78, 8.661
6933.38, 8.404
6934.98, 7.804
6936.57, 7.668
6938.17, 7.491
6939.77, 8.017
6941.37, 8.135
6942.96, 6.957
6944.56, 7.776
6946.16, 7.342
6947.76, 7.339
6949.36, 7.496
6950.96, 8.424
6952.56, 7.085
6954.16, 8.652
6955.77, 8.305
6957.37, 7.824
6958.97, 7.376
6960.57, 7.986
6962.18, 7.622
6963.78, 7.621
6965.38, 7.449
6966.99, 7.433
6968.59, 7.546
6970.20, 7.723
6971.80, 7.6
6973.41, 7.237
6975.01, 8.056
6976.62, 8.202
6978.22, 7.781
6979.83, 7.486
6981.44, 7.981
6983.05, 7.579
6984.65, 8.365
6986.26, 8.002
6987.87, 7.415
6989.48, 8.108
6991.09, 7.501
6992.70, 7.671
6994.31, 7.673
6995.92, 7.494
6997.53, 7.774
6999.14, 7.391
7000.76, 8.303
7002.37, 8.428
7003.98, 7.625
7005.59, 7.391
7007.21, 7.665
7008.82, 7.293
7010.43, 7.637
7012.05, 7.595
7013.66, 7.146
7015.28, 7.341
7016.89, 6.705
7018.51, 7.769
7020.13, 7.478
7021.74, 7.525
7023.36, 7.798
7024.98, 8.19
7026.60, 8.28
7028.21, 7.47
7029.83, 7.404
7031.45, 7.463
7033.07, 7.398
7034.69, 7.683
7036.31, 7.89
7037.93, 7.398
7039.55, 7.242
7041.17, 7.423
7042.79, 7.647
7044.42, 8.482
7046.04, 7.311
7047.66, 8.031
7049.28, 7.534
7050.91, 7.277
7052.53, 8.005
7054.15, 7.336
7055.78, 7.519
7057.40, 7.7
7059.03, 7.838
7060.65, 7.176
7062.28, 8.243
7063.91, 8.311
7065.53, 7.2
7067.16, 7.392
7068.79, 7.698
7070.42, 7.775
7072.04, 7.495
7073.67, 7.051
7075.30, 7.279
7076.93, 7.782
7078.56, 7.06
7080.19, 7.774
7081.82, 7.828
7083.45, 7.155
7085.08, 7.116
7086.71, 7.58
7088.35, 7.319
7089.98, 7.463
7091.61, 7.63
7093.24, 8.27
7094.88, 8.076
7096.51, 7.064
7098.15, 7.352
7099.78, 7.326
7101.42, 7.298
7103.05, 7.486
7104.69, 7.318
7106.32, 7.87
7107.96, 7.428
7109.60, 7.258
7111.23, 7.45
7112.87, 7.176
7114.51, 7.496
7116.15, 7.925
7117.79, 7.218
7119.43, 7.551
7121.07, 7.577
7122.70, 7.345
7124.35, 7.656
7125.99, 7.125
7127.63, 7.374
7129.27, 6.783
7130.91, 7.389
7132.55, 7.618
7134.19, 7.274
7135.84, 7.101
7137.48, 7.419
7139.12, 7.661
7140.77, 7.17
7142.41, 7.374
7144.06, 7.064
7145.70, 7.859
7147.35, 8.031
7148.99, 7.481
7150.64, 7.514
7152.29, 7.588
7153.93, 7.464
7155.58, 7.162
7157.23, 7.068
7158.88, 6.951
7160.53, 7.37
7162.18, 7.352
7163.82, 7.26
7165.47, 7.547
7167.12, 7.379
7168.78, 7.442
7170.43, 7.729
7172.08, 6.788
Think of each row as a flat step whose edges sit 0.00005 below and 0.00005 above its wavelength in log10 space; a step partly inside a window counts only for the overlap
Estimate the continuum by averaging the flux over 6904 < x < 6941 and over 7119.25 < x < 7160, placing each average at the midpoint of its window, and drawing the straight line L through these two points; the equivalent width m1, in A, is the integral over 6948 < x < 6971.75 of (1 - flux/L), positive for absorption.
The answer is 0.2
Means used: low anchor 7.9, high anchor 7.38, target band 7.74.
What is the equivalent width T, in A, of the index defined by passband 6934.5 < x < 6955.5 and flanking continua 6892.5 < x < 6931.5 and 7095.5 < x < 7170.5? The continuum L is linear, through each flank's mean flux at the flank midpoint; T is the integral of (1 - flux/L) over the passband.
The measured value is 0.13 A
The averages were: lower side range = 7.83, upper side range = 7.4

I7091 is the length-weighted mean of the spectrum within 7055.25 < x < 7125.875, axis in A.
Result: 7.52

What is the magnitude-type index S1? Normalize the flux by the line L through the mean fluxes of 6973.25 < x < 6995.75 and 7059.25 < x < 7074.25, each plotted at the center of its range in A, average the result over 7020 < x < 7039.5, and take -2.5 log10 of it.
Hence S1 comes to 0.006 mag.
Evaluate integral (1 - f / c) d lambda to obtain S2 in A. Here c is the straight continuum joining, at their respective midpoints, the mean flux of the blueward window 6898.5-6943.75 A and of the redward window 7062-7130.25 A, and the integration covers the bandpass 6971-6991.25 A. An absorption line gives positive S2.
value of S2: -0.2 A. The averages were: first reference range 7.87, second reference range 7.48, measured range 7.8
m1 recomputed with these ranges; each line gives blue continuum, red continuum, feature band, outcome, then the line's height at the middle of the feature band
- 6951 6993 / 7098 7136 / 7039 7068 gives -0.4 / 7.56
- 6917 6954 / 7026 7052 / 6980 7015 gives 0.0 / 7.7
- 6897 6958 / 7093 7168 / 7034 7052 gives -0.1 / 7.6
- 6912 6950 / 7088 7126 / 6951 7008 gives -0.4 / 7.71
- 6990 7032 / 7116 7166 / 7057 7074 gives -0.3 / 7.52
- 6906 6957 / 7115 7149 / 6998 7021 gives 0.4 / 7.69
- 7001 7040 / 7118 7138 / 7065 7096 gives -0.3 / 7.45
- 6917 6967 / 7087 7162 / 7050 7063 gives -0.1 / 7.57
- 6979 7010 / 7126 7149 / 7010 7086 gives 0.4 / 7.61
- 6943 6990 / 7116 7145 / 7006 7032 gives 0.2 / 7.62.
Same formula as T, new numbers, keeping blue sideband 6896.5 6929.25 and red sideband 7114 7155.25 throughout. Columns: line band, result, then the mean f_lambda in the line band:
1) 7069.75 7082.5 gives 0.08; 7.5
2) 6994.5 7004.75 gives -0.20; 7.83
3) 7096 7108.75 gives 0.16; 7.4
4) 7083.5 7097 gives -0.06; 7.55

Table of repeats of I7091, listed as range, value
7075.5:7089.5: 7.44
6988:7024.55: 7.61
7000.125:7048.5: 7.63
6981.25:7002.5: 7.81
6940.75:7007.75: 7.73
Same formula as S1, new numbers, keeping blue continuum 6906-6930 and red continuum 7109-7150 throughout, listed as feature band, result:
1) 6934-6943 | 0.01 mag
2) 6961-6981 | 0.01 mag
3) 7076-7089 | 0.01 mag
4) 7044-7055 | -0.02 mag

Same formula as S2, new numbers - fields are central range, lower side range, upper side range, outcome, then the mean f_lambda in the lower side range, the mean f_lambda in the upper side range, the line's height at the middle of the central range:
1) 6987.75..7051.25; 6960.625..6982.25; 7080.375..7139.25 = -0.2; 7.68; 7.45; 7.6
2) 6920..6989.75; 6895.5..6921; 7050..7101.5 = 0.0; 7.86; 7.55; 7.77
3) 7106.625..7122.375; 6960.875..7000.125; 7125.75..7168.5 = -0.1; 7.7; 7.36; 7.43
